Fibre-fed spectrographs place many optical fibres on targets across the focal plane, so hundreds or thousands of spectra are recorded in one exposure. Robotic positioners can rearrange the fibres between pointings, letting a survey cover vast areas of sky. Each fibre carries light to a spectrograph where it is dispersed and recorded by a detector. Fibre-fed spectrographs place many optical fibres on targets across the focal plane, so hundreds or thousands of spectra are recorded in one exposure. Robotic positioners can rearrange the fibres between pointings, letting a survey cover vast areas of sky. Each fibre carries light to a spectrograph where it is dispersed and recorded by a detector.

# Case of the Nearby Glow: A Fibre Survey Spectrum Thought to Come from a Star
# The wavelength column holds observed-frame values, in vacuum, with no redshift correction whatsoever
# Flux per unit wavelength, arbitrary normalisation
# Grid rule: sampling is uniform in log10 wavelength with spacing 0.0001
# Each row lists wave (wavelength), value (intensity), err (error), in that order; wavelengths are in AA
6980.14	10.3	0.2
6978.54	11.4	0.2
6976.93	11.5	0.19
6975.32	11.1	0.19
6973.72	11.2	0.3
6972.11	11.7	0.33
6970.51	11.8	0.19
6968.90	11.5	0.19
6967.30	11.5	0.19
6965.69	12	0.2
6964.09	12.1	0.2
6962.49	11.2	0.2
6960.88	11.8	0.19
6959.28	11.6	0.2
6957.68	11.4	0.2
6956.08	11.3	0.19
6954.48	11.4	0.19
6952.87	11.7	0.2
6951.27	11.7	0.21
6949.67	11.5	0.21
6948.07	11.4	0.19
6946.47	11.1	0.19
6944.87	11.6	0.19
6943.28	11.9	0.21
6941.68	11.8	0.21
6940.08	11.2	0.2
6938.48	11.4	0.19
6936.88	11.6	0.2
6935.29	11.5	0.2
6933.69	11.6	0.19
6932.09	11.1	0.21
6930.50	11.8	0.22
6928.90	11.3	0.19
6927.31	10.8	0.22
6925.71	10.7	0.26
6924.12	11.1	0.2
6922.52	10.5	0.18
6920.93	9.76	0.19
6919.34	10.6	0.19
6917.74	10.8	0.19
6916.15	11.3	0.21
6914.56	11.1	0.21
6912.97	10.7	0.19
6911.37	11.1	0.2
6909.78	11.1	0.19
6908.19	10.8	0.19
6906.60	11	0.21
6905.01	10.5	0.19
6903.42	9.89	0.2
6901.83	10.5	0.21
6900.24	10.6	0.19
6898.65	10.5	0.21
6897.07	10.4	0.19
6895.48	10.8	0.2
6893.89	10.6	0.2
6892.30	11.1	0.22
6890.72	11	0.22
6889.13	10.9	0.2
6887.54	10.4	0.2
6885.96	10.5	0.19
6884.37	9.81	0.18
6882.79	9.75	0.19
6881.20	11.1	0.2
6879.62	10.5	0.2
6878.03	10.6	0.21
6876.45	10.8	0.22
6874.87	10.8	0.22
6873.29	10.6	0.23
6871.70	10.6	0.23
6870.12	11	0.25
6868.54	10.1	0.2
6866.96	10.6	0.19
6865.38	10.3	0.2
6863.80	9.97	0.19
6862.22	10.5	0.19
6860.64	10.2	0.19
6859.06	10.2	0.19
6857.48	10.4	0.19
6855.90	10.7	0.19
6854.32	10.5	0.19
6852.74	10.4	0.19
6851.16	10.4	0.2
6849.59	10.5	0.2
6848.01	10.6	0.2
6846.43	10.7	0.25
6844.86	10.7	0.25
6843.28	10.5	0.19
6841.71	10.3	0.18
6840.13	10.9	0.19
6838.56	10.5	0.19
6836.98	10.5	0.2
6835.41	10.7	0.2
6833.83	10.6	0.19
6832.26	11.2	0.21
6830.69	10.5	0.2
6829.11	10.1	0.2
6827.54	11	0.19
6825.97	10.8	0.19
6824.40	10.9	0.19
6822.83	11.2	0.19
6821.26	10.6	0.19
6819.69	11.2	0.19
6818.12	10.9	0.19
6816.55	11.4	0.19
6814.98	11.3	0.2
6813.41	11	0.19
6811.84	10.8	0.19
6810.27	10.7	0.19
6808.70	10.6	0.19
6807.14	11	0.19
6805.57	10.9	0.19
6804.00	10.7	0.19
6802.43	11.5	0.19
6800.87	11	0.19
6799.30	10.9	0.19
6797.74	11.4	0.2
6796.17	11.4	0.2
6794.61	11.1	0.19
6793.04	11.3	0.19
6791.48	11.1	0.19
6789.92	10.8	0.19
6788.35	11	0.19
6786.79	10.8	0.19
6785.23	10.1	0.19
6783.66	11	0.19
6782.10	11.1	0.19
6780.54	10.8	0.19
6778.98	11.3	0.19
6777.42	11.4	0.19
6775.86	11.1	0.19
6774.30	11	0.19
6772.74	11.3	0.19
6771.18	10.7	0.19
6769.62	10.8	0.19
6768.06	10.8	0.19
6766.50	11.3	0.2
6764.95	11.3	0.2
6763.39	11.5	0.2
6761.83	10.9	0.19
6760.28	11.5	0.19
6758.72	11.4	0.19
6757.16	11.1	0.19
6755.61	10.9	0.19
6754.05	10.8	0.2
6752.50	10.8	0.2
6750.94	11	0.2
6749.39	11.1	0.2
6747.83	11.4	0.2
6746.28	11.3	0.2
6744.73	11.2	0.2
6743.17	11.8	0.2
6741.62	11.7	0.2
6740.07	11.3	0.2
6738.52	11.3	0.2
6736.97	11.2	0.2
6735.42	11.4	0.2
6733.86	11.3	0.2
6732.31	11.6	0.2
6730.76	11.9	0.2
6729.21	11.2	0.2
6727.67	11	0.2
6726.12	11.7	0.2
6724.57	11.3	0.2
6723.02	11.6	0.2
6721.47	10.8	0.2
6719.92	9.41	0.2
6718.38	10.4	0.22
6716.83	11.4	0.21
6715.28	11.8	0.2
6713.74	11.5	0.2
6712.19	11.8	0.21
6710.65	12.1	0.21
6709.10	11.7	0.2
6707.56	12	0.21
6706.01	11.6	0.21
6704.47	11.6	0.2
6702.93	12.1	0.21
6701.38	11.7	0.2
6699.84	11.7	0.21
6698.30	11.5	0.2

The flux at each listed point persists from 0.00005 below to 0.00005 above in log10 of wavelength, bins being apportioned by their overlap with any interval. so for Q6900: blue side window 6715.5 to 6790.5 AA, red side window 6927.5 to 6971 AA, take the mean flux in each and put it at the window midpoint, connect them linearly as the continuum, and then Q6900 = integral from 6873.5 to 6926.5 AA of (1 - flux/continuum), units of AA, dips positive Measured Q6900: 3.61 AA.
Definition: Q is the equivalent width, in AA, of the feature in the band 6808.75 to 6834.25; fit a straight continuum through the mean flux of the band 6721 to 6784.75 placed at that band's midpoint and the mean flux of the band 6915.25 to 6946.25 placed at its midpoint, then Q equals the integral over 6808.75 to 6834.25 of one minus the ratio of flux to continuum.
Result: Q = 0.7 AA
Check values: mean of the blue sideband 11.2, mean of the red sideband 11.2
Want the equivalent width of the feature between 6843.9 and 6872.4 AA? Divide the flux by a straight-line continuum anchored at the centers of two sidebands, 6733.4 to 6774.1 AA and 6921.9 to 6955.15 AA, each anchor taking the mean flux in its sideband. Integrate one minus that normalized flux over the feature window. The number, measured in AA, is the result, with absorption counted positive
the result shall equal 2.1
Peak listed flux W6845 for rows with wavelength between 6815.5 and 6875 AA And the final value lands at 11.4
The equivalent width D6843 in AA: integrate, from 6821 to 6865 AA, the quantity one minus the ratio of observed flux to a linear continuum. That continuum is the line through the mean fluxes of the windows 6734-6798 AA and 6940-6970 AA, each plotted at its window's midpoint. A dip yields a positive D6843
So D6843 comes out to 2.9 AA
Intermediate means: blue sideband 11.1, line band 10.6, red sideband 11.6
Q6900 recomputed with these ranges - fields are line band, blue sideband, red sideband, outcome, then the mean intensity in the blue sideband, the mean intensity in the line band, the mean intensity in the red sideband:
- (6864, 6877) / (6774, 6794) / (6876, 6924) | 0.2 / 11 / 10.6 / 10.6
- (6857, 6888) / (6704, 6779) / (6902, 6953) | 2.0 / 11.3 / 10.4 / 11.1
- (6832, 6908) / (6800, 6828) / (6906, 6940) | 3.2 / 11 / 10.5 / 11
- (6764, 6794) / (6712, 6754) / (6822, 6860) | -0.1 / 11.3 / 11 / 10.6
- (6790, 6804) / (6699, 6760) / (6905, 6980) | 0.2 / 11.4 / 11.2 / 11.3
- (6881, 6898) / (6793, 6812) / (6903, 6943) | 0.7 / 11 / 10.6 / 11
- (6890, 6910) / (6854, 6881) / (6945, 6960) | 0.4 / 10.5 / 10.7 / 11.5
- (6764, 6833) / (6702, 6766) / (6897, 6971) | 1.9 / 11.3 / 11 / 11.2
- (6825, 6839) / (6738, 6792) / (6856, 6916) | 0.2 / 11.1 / 10.7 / 10.6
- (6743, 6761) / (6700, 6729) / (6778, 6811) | 0.1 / 11.4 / 11.2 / 11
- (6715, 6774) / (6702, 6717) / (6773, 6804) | 1.4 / 11.8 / 11.2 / 11.1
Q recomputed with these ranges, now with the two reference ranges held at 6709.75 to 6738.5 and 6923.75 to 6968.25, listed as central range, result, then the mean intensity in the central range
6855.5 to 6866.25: 1.0 AA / 10.3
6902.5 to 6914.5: 0.7 AA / 10.7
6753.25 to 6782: 0.6 AA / 11.1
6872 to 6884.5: 1.0 AA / 10.5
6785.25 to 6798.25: 0.4 AA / 11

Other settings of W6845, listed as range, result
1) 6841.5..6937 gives 11.8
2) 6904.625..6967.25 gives 12.1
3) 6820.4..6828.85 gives 11.2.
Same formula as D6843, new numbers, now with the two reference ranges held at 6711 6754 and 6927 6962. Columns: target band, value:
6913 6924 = 0.72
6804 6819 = 0.54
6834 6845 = 0.77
